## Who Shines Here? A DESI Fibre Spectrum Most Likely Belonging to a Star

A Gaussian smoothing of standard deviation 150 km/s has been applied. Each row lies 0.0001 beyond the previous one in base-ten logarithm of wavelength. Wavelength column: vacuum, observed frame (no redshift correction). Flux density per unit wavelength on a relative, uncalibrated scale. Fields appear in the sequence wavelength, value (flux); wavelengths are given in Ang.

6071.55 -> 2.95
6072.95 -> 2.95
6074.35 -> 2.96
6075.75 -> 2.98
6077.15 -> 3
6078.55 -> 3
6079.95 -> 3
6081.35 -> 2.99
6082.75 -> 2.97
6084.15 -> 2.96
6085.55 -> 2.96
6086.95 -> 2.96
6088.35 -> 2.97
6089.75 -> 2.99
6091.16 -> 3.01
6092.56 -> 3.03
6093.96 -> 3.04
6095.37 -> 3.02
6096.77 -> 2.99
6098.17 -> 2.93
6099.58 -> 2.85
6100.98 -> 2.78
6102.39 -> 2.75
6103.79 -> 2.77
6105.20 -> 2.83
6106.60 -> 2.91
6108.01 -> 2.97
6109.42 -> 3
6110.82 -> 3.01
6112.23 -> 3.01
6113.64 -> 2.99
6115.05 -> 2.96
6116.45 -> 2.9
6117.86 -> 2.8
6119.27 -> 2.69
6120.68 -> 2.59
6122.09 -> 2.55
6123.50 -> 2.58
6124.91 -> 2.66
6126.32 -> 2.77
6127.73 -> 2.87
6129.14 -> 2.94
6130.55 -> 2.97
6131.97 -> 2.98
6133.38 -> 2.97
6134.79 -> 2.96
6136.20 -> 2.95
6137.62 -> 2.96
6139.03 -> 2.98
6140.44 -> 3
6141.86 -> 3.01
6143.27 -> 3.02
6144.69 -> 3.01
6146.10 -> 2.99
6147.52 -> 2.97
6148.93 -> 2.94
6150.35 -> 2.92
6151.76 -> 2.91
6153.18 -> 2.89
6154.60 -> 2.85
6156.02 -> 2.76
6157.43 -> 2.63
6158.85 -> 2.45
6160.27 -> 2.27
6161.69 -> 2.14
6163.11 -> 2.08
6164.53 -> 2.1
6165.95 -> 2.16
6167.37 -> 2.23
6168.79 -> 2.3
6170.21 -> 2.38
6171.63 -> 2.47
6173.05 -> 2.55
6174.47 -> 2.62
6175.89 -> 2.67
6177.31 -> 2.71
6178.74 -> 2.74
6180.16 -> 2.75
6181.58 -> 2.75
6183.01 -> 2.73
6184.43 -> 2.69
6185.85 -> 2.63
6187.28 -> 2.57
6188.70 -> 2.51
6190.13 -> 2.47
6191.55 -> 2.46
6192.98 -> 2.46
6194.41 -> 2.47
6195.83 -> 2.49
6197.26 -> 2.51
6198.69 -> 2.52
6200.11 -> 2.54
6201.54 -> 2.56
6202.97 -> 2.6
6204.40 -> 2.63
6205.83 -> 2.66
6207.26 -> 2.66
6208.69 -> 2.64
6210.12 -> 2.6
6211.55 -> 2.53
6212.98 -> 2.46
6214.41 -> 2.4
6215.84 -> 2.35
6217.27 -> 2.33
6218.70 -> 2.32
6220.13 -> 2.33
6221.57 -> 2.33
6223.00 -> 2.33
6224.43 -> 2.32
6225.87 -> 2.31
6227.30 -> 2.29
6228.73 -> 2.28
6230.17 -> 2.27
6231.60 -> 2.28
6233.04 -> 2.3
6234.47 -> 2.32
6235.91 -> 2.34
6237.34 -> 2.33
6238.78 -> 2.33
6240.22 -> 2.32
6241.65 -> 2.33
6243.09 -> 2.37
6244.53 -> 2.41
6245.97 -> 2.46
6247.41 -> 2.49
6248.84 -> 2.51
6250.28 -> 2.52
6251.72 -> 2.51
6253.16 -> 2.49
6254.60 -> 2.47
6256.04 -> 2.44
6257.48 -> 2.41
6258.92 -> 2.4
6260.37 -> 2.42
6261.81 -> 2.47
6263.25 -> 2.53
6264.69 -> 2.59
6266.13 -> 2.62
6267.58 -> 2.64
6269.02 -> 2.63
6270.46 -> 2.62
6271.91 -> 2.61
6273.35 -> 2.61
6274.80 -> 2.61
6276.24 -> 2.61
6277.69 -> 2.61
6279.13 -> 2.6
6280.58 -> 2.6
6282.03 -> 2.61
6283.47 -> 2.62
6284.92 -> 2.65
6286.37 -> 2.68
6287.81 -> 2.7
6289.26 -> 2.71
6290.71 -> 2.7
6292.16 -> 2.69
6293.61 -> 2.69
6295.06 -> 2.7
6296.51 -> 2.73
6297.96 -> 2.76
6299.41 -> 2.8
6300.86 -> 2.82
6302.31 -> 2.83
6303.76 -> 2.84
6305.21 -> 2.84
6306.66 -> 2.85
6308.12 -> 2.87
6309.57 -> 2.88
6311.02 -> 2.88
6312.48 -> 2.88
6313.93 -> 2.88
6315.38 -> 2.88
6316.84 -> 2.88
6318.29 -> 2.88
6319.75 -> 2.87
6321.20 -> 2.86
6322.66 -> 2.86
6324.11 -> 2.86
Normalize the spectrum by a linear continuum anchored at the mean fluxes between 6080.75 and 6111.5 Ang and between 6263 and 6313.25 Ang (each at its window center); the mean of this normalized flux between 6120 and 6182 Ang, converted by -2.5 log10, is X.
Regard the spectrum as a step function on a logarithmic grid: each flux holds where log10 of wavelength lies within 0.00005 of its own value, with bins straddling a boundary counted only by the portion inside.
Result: 0.07 mag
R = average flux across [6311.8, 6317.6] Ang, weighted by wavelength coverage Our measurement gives 2.88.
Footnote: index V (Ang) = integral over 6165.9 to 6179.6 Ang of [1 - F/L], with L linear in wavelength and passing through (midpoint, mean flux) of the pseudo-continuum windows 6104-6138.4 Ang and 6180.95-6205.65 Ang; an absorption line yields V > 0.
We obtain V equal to 0.8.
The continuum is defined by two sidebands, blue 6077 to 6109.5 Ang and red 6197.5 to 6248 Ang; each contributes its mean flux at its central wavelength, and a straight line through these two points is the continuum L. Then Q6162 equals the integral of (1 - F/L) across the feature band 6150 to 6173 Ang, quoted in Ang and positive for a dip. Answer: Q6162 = 1.73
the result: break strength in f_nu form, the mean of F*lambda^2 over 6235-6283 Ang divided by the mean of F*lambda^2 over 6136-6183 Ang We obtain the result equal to 1.0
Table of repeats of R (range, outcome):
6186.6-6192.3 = 2.5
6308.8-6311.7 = 2.89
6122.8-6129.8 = 2.76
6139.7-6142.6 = 3.01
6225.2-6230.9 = 2.29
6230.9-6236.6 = 2.31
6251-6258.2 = 2.46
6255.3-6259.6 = 2.42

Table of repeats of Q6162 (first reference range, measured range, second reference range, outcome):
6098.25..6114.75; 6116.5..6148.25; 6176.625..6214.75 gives -0.8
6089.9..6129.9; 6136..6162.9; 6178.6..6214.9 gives -0.7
